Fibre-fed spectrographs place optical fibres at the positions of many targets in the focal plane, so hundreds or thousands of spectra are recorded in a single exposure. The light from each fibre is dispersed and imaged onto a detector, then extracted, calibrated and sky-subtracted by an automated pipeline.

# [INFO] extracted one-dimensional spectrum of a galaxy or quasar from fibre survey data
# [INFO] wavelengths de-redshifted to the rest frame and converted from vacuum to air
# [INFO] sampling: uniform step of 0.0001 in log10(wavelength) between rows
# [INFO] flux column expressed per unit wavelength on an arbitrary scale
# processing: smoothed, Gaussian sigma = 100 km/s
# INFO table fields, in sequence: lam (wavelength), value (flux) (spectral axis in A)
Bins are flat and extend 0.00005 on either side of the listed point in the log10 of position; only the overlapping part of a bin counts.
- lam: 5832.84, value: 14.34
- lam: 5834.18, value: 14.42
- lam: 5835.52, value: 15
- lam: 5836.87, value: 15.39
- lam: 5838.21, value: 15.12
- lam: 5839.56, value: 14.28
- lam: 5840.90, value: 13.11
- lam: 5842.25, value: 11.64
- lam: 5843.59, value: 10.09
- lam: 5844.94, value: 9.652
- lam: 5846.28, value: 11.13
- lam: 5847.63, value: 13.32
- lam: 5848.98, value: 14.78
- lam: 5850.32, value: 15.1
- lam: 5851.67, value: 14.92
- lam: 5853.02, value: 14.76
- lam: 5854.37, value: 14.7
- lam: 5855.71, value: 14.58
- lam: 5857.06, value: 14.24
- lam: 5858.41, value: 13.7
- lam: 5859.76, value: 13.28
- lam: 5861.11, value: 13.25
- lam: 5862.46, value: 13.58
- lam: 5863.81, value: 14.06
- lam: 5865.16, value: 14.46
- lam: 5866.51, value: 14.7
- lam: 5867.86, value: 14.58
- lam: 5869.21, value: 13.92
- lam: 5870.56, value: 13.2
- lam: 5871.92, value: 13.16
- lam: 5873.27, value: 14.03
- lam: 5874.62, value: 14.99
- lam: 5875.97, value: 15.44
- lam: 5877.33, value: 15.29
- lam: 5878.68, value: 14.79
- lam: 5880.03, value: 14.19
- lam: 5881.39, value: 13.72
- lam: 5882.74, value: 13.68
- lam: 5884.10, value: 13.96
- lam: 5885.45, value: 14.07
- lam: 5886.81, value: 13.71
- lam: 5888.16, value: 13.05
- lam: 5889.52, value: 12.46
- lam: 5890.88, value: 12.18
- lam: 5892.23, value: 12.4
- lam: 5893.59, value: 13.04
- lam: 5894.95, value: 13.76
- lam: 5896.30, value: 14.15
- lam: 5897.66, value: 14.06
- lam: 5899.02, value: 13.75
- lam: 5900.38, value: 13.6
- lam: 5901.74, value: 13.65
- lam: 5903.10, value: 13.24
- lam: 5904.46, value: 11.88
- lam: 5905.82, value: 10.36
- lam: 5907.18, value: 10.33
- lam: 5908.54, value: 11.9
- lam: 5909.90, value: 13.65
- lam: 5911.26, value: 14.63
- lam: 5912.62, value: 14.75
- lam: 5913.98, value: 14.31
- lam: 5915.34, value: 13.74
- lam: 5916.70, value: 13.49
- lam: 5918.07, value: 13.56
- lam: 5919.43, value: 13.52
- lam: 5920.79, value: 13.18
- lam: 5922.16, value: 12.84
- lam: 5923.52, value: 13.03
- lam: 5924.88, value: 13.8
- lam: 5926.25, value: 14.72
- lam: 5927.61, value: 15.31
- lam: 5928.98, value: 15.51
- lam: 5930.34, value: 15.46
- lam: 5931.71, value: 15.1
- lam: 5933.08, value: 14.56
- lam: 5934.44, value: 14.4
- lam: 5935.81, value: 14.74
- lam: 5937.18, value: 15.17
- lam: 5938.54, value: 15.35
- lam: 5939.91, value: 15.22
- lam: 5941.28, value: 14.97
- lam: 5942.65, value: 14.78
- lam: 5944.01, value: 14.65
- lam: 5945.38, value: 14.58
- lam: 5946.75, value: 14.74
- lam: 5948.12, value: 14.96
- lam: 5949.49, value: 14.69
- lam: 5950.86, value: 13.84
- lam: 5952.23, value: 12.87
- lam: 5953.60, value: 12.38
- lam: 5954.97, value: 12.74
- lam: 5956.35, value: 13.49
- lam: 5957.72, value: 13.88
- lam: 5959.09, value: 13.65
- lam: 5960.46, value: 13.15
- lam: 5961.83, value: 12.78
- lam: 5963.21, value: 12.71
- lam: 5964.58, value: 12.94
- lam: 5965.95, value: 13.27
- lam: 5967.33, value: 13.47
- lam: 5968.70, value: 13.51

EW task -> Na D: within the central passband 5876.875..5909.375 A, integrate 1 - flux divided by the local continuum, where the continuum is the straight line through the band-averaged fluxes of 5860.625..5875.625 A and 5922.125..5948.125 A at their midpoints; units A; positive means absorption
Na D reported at 2.5 A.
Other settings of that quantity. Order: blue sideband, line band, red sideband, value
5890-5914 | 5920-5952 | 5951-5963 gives -3.58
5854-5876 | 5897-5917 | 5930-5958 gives 1.54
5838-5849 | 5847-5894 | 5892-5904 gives -3.94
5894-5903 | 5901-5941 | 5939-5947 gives 1.31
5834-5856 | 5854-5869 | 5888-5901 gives -0.66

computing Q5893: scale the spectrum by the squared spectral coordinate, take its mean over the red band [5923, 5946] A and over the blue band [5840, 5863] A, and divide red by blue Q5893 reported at 1.1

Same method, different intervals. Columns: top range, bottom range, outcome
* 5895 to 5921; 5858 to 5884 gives 0.95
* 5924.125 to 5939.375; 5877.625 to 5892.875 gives 1.12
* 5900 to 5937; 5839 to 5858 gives 1.05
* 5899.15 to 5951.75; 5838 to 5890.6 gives 1.04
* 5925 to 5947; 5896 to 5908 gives 1.19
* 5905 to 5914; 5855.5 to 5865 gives 0.94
